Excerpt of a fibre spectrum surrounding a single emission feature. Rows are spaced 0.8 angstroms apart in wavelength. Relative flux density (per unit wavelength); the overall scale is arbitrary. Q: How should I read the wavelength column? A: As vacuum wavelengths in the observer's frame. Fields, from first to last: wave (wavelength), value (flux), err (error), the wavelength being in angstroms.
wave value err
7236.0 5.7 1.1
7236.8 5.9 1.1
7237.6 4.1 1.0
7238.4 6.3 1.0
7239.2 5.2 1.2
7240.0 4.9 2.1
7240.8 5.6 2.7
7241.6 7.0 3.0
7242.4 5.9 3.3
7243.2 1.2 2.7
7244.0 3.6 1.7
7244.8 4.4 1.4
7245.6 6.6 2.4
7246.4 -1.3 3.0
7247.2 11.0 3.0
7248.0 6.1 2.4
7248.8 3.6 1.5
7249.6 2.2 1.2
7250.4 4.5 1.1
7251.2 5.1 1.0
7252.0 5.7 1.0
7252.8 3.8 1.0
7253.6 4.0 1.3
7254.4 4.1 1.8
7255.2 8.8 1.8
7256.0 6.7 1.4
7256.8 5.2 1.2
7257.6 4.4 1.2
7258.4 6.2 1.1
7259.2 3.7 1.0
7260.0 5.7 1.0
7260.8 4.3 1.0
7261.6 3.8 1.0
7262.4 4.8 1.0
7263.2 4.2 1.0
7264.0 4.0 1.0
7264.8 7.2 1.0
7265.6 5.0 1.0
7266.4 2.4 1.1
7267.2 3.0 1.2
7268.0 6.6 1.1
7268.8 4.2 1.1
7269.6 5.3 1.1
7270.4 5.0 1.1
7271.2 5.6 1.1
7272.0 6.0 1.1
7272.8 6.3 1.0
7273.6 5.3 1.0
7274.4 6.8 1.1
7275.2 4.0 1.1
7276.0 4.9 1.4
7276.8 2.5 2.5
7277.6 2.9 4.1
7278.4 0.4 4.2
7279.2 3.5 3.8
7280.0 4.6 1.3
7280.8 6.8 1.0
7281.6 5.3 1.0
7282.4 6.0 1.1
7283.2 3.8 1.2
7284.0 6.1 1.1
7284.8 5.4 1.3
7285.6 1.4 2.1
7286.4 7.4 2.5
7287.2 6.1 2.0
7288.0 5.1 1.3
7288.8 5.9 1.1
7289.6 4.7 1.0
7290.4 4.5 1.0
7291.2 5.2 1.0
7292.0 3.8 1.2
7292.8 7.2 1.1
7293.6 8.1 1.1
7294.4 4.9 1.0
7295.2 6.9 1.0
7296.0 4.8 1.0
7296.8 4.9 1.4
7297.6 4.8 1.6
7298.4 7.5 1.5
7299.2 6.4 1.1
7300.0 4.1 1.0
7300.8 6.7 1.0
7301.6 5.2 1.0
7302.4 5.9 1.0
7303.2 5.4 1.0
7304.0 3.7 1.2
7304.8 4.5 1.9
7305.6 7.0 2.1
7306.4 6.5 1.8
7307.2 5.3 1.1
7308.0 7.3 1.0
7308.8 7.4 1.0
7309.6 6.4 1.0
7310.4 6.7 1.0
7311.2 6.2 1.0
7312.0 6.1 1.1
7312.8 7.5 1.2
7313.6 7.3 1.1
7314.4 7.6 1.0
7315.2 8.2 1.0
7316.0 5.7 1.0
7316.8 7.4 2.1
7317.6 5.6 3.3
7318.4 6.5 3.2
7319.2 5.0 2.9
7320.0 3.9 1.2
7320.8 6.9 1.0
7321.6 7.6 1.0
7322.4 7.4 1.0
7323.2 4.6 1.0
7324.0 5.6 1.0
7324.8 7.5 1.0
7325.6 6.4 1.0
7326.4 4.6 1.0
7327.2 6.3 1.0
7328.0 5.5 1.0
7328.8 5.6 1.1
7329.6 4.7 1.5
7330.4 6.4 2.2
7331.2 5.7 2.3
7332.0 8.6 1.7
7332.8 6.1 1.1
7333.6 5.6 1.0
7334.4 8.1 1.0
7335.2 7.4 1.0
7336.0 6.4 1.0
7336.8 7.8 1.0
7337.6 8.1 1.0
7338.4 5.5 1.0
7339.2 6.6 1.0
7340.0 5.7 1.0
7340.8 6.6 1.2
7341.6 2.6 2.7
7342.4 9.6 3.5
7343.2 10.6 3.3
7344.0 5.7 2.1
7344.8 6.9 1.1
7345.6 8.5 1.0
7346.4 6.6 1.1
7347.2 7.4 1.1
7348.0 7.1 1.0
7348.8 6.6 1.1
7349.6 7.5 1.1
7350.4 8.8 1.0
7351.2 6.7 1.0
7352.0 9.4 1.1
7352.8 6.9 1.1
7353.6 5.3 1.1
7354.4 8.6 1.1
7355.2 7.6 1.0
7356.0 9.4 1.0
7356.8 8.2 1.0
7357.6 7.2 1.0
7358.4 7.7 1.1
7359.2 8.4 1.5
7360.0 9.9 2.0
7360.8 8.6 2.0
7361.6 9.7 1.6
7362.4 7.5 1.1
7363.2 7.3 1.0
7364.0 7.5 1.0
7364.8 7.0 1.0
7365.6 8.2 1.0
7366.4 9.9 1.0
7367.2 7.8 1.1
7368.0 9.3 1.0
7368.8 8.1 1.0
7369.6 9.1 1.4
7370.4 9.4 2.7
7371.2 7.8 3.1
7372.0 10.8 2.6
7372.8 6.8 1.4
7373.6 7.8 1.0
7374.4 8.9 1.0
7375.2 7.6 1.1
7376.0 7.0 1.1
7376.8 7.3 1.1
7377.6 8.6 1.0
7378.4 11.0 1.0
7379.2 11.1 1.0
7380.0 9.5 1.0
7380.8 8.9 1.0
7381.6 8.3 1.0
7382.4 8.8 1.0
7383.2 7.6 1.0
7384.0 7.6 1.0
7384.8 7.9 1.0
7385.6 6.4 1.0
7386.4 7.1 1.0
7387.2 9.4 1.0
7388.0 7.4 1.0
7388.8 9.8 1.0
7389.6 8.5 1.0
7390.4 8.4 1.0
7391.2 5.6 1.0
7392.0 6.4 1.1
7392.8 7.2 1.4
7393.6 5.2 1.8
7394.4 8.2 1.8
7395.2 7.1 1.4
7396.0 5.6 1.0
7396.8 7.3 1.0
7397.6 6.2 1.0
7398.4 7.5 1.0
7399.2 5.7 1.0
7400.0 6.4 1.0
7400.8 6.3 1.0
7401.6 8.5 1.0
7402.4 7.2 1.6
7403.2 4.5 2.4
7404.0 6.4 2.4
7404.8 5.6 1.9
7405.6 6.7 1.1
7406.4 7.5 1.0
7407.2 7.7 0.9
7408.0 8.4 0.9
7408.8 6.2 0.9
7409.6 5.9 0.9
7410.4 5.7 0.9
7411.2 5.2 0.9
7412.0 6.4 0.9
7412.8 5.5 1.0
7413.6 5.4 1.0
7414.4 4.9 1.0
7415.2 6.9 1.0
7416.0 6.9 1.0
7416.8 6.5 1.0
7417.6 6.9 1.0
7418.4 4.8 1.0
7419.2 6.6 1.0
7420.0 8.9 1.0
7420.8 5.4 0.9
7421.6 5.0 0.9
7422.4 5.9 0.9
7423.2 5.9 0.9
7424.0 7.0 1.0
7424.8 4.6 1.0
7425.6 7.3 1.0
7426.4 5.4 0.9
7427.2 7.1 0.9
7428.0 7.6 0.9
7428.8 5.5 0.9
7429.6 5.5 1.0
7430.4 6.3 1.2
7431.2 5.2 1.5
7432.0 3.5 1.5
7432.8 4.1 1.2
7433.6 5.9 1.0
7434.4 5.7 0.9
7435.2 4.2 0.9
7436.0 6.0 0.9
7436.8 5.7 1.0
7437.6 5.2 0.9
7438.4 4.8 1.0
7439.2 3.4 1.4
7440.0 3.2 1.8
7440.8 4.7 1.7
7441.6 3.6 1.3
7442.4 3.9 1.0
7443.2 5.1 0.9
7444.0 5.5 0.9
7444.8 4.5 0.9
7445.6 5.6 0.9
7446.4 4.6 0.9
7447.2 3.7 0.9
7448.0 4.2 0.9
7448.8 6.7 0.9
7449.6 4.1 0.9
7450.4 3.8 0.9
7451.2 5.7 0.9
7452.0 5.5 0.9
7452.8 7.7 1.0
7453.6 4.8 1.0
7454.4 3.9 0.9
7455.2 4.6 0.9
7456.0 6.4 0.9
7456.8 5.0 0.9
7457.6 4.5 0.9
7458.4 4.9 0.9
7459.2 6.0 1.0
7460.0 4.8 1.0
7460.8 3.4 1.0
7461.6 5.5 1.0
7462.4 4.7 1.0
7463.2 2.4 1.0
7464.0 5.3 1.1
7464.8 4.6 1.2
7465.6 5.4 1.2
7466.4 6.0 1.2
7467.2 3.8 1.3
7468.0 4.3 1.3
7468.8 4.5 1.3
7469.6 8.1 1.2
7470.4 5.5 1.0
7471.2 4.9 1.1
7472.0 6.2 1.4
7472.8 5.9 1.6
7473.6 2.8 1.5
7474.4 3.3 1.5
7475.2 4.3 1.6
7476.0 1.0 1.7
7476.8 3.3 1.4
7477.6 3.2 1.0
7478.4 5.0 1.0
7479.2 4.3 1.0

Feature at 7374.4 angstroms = C III]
